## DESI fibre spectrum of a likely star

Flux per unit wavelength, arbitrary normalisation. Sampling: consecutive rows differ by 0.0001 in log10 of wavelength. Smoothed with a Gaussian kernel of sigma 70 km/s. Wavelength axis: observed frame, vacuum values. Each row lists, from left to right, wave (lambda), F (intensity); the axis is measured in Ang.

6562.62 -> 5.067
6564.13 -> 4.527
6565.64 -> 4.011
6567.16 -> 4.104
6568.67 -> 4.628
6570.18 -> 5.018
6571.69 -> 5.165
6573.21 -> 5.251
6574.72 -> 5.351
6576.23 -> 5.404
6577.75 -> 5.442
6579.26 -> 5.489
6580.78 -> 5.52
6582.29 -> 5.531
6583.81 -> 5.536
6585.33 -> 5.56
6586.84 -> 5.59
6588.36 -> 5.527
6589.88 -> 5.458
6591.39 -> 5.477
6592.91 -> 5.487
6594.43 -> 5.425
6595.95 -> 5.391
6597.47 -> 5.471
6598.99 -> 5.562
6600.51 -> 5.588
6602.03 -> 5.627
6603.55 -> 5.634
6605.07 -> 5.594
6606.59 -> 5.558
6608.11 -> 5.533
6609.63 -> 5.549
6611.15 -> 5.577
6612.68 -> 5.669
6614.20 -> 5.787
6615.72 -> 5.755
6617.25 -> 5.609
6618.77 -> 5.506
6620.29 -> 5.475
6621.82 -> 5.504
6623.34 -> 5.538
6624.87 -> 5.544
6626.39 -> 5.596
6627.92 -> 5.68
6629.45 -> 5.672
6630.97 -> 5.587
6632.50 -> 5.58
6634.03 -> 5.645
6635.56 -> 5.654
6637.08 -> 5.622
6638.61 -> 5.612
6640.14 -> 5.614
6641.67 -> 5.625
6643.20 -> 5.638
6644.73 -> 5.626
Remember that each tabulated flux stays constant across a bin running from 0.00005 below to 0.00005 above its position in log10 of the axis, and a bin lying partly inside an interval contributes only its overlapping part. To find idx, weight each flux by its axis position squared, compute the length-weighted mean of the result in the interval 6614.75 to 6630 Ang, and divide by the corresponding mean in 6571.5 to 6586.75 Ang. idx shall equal 1.0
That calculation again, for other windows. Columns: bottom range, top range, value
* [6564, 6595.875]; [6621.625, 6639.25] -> 1.09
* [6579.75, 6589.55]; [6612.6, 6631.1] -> 1.03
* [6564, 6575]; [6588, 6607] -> 1.17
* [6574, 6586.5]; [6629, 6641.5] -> 1.04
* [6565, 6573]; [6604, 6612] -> 1.21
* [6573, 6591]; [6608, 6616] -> 1.04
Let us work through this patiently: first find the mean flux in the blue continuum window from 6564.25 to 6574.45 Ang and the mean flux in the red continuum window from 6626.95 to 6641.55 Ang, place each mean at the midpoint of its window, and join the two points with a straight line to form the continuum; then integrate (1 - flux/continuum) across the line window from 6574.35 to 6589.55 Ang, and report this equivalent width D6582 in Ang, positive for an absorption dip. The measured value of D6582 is -1.9 Ang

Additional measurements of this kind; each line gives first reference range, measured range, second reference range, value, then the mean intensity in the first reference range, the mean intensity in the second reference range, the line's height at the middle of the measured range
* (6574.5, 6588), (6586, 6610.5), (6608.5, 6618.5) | 0.20 Ang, 5.5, 5.65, 5.58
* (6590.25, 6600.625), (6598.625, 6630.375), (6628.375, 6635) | -0.26 Ang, 5.48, 5.62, 5.55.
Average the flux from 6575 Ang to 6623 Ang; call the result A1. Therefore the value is 5.54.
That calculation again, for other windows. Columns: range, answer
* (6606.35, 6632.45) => 5.6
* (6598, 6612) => 5.58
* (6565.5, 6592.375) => 5.26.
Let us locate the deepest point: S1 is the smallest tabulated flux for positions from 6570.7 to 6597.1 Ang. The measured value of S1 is 5.165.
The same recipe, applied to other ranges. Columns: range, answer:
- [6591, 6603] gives 5.391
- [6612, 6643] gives 5.475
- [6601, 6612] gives 5.533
